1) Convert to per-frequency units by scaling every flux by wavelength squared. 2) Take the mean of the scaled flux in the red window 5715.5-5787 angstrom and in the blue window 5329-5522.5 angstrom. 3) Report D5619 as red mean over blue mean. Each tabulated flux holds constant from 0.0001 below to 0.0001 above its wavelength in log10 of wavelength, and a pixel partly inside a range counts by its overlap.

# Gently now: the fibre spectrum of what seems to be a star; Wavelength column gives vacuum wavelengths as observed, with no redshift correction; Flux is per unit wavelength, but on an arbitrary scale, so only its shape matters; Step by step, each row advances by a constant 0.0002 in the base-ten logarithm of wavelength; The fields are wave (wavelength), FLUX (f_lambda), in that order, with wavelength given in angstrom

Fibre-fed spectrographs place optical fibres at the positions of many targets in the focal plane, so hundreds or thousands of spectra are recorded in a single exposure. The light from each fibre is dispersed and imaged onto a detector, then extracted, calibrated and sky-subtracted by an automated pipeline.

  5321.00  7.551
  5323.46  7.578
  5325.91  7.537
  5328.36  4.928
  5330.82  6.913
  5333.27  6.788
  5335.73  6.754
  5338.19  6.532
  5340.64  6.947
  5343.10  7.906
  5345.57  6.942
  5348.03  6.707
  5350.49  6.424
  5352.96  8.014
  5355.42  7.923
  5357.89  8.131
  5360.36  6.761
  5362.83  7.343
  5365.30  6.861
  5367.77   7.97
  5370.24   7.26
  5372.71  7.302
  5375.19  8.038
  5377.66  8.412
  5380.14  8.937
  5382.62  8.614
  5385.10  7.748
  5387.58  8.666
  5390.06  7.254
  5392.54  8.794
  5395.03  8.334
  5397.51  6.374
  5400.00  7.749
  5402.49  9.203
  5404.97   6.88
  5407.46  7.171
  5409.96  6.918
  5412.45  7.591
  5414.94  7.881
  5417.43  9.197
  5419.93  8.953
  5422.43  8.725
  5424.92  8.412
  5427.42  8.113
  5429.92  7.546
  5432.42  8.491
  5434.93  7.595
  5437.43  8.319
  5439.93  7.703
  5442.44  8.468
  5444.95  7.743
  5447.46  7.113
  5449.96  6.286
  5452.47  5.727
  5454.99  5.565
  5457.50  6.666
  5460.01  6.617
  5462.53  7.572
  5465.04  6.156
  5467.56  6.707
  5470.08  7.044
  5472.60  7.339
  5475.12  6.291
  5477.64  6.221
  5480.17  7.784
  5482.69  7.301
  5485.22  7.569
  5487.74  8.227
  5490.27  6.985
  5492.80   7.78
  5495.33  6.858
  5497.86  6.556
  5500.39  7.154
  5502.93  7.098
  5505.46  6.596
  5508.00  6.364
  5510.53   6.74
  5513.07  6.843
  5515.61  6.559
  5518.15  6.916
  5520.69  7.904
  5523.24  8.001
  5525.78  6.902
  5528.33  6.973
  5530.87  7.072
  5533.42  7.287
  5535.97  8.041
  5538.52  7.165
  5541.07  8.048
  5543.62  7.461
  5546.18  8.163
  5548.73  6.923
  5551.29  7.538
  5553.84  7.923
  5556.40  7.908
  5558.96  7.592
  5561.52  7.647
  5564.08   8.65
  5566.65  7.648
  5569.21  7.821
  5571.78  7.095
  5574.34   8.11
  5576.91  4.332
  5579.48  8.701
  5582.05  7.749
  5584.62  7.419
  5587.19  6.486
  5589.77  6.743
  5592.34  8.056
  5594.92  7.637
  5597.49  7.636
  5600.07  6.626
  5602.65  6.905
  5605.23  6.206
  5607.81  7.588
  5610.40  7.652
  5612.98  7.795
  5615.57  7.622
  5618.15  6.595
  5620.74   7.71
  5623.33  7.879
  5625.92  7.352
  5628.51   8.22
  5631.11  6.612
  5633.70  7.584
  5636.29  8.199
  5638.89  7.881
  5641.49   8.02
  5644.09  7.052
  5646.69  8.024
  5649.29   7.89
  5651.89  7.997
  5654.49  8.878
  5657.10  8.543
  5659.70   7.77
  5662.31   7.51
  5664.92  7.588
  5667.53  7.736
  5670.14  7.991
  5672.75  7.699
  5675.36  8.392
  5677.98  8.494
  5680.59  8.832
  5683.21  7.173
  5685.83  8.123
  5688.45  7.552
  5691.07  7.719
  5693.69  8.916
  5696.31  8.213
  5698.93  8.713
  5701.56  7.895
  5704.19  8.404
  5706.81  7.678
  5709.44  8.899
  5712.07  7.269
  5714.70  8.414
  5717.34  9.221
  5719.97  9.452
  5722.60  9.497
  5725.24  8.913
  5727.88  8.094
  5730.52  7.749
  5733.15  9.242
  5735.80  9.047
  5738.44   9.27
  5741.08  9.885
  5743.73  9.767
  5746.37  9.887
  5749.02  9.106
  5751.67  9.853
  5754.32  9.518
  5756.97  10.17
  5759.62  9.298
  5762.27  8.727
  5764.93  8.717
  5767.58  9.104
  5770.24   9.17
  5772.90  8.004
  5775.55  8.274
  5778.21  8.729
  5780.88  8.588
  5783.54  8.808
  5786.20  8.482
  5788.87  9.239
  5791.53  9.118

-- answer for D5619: 1.38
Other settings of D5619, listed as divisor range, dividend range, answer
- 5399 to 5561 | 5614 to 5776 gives 1.23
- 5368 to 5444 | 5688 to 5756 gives 1.23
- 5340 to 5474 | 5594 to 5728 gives 1.15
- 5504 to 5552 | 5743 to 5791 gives 1.36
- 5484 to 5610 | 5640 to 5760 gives 1.23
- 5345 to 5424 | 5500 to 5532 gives 0.94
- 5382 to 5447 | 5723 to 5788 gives 1.27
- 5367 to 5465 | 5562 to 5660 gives 1.05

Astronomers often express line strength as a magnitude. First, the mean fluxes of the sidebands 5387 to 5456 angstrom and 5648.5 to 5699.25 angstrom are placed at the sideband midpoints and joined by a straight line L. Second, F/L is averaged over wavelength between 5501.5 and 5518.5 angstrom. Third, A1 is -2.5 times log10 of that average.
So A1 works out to 0.169 mag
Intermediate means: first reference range 7.74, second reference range 8.08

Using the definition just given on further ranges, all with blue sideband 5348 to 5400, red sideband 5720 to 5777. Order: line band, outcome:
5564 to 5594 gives 0.16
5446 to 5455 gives 0.26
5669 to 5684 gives 0.09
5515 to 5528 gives 0.14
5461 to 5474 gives 0.16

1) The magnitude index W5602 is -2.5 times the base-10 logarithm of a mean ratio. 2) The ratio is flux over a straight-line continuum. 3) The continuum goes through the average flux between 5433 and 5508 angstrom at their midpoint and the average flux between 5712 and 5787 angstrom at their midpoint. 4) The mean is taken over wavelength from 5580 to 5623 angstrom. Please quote 0.09 mag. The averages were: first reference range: 7.07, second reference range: 9.01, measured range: 7.32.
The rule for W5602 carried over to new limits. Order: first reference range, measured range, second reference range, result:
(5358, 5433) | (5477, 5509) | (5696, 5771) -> 0.152 mag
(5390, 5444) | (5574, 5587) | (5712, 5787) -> 0.189 mag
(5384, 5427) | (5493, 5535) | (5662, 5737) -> 0.157 mag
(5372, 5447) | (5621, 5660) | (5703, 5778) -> 0.107 mag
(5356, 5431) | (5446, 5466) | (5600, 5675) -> 0.207 mag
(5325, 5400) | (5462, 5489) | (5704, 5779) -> 0.115 mag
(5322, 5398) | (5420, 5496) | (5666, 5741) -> 0.057 mag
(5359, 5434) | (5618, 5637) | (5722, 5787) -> 0.146 mag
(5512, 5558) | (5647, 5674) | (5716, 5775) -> 0.065 mag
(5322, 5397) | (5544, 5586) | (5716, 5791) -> 0.100 mag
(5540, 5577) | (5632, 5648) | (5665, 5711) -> 0.024 mag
